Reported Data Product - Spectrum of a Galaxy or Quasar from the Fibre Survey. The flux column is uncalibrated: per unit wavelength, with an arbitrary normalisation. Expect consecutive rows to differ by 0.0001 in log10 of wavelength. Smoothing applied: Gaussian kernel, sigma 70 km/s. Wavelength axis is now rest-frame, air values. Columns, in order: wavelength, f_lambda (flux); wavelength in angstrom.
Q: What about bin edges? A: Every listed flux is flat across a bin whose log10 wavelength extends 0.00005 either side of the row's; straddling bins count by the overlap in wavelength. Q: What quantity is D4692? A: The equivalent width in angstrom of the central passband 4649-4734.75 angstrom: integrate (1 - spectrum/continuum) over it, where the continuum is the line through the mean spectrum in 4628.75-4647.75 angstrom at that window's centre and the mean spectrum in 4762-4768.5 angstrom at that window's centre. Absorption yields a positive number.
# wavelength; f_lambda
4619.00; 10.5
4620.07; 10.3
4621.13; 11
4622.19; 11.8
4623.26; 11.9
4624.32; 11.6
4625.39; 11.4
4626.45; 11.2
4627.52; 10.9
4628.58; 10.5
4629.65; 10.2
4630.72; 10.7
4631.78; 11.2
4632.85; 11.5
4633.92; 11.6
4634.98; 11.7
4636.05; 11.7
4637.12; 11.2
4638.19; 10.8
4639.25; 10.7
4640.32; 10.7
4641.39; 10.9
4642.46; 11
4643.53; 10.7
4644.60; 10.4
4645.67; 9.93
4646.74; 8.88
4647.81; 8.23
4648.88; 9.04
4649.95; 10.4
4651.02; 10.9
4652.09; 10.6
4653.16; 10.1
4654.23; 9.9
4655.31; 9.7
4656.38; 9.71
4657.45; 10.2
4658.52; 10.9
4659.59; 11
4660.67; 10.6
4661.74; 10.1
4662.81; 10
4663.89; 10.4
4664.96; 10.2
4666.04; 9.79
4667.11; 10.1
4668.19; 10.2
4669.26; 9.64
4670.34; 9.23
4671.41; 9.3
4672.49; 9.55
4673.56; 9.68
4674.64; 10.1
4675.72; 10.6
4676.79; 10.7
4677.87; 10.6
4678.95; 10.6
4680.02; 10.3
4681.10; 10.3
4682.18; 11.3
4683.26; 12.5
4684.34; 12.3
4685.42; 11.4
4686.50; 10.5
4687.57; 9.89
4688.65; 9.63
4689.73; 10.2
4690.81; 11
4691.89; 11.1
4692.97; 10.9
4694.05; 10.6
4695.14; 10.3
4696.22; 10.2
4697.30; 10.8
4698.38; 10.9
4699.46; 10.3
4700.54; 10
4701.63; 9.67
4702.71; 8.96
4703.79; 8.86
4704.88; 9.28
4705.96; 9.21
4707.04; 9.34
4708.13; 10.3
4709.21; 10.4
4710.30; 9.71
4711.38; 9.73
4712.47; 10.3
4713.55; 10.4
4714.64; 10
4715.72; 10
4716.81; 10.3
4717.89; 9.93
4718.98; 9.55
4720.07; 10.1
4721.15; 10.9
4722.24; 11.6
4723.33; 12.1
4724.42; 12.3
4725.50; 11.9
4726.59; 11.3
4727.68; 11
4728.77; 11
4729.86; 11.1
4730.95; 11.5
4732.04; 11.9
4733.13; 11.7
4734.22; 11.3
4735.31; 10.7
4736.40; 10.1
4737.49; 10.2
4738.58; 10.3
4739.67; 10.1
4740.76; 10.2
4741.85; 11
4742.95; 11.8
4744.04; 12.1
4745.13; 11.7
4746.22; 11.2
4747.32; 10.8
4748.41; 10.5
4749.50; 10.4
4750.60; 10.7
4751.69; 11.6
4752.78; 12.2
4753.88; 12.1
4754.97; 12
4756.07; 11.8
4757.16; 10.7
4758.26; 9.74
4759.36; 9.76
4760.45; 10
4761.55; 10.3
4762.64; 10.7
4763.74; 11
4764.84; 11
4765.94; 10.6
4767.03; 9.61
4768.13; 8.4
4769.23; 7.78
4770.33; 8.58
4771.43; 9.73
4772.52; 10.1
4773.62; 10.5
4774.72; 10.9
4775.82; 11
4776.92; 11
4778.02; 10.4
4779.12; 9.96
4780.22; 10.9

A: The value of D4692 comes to 0.8 angstrom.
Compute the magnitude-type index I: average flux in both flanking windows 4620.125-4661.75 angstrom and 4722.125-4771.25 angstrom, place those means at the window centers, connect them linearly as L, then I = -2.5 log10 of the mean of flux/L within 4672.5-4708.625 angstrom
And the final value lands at 0.04 mag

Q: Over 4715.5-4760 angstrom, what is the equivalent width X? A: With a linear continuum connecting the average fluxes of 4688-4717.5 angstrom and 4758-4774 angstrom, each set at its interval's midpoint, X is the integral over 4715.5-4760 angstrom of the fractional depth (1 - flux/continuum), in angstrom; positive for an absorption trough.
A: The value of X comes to -4.71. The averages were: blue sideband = 10.1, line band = 11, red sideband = 9.85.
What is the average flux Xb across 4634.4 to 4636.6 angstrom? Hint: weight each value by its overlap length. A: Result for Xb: 11.7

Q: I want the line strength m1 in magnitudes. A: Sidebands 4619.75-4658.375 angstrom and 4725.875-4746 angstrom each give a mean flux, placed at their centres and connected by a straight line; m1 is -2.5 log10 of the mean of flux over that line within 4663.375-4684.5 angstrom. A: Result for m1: 0.05 mag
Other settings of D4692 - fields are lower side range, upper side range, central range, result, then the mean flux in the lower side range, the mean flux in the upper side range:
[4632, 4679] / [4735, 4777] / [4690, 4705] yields 0.28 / 10.3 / 10.6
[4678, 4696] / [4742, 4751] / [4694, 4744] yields 2.09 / 10.8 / 11.1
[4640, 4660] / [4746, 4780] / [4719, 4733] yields -1.29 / 10.2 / 10.5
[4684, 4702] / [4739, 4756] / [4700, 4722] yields 1.86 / 10.6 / 11.2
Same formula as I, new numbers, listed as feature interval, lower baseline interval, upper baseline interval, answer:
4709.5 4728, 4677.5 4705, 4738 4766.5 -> 0.00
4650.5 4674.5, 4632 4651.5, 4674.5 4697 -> 0.06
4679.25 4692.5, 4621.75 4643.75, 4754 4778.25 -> -0.01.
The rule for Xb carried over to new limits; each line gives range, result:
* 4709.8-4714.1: 10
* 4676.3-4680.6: 10.5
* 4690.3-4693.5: 11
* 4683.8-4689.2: 10.8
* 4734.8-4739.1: 10.3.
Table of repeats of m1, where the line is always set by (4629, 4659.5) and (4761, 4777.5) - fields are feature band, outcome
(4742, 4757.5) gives -0.13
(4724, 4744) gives -0.09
